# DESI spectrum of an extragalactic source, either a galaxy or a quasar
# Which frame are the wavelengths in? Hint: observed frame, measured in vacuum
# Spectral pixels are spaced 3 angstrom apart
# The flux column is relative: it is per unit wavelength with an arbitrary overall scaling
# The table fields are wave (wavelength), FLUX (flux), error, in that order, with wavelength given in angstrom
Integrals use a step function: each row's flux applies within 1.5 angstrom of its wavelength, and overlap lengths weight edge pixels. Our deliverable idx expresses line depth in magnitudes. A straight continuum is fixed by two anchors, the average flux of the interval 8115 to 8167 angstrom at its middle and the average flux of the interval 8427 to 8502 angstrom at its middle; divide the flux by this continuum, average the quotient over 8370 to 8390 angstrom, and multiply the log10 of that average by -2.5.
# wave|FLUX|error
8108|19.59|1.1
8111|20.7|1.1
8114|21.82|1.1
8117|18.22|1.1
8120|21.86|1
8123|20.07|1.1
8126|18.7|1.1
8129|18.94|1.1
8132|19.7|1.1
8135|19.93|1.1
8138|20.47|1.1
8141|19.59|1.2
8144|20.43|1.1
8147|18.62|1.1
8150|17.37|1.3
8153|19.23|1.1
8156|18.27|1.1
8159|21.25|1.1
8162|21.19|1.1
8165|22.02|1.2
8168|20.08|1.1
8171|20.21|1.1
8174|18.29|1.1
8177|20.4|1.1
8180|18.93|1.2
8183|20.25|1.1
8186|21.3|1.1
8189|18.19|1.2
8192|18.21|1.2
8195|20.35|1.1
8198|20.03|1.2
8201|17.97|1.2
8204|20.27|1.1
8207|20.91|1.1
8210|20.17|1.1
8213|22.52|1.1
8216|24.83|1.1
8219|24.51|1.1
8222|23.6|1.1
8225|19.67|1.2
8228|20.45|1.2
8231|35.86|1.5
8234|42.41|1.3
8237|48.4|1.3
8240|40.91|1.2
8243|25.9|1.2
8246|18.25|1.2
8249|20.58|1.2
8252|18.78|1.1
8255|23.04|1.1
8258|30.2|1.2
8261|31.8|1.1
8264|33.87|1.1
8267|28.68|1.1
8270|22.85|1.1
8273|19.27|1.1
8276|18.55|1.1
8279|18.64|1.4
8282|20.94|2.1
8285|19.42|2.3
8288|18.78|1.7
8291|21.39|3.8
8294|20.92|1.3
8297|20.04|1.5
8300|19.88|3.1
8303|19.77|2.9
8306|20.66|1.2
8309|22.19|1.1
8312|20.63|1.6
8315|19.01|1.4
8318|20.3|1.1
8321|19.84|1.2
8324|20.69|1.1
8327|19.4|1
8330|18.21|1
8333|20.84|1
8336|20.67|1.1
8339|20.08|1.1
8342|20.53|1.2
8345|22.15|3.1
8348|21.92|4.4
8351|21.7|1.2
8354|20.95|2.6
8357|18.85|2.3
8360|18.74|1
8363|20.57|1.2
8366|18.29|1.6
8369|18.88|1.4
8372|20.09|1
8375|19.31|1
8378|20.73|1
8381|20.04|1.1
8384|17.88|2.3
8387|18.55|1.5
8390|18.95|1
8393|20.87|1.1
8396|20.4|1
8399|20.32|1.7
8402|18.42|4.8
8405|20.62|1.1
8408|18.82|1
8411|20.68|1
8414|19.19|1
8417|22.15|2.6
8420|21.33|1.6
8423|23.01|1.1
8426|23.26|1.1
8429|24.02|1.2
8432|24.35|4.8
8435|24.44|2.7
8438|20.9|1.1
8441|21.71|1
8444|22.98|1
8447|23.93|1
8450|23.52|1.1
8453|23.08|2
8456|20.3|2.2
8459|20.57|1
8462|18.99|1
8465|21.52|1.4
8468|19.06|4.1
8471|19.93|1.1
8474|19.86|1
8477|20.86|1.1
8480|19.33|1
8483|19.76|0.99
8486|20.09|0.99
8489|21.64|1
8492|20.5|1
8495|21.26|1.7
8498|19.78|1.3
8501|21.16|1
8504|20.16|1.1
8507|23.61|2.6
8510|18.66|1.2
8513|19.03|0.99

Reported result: 0.08 mag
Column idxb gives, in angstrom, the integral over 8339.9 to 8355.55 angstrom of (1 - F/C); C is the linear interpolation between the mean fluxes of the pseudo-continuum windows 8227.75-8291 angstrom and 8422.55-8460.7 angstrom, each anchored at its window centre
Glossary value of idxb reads 2.1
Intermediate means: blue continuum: 26.5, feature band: 21.4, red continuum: 22.7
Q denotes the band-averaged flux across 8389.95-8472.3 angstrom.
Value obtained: 21.4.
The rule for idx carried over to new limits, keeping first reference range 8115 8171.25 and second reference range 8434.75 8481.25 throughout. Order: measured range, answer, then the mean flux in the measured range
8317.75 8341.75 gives 0.03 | 20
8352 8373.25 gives 0.07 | 19.5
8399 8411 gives 0.08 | 19.6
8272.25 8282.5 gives 0.07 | 19.2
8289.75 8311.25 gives -0.01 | 20.7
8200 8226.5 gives -0.08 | 21.7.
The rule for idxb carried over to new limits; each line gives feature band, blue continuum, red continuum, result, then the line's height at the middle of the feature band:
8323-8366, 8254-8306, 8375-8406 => 1.3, 20.9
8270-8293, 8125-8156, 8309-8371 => 0.1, 19.9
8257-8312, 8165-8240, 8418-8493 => 1.0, 22.9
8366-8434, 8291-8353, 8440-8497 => 0.8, 20.8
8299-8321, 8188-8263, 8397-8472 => 3.1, 23.7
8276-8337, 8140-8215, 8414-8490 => 1.8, 20.7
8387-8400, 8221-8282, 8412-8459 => 2.0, 23.5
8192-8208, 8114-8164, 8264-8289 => 0.7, 20.6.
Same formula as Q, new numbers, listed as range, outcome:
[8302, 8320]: 20.4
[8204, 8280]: 26.1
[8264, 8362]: 20.7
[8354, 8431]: 20.2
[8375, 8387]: 19.4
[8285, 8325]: 20.3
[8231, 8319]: 24.6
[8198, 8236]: 24.6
